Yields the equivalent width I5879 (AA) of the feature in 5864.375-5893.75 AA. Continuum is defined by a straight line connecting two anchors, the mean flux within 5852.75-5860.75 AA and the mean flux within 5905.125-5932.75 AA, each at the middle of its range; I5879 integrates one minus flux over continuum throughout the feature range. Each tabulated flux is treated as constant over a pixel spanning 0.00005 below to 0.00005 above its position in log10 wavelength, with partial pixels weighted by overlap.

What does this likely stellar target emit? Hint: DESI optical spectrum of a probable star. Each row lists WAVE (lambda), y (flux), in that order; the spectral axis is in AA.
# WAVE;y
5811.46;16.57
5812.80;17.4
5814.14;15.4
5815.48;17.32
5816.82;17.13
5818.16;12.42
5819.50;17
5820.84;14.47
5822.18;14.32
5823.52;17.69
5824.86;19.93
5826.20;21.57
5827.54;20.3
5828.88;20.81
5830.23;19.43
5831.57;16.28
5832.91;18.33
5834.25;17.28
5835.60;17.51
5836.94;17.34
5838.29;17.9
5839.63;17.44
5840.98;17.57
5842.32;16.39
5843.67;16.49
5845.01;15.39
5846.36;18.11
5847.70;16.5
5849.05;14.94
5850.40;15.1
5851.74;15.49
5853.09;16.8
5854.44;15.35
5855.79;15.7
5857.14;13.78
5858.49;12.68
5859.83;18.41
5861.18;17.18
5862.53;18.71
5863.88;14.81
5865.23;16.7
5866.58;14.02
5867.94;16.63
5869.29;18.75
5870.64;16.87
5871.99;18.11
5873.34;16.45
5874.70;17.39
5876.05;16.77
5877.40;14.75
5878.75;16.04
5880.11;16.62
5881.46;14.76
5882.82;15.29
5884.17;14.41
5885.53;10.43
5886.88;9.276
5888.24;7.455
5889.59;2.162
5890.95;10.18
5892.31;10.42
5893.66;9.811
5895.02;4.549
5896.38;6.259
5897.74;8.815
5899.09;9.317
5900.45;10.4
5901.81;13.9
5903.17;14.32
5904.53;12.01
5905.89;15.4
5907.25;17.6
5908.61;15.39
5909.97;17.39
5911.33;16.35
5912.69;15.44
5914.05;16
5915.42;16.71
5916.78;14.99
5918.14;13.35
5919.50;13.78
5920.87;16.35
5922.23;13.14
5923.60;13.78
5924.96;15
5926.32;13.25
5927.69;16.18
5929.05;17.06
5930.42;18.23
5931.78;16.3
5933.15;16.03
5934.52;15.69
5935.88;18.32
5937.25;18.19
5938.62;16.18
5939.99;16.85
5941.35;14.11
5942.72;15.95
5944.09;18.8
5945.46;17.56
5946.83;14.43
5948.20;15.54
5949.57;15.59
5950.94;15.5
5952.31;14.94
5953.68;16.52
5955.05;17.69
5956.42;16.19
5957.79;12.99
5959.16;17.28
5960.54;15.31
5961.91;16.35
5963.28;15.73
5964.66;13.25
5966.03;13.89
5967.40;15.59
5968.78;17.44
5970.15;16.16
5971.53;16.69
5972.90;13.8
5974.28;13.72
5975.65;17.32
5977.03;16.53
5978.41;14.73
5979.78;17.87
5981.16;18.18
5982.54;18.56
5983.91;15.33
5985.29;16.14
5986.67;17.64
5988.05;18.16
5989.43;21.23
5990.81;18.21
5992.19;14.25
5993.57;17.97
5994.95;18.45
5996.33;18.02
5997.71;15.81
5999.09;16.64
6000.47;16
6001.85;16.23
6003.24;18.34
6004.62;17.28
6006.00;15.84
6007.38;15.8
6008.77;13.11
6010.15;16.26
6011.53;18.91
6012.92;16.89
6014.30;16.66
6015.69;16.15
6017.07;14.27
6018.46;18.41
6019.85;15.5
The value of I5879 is 3.08 AA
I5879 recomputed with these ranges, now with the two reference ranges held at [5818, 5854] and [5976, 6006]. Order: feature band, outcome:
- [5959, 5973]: 1.3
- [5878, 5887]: 1.6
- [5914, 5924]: 1.4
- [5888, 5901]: 7.0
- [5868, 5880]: 0.2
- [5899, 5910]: 2.0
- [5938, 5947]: 0.4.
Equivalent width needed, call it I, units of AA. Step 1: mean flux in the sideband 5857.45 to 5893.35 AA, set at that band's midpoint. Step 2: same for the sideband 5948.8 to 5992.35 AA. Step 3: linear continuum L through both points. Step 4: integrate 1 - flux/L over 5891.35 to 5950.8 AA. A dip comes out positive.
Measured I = 3.1 AA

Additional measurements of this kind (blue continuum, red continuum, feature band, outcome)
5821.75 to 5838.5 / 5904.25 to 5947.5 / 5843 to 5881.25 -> 2.9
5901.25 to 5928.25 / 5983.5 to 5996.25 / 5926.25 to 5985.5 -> 0.9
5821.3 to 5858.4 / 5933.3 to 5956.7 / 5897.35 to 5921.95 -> 3.3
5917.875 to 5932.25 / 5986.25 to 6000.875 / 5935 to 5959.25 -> -0.5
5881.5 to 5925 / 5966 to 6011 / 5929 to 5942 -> -2.4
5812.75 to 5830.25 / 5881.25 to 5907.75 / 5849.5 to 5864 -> -1.7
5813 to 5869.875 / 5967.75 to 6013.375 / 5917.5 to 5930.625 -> 1.5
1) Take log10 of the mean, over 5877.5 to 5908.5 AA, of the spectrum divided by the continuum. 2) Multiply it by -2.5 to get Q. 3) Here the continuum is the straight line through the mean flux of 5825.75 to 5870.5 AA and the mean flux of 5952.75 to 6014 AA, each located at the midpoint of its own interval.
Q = 0.41 mag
